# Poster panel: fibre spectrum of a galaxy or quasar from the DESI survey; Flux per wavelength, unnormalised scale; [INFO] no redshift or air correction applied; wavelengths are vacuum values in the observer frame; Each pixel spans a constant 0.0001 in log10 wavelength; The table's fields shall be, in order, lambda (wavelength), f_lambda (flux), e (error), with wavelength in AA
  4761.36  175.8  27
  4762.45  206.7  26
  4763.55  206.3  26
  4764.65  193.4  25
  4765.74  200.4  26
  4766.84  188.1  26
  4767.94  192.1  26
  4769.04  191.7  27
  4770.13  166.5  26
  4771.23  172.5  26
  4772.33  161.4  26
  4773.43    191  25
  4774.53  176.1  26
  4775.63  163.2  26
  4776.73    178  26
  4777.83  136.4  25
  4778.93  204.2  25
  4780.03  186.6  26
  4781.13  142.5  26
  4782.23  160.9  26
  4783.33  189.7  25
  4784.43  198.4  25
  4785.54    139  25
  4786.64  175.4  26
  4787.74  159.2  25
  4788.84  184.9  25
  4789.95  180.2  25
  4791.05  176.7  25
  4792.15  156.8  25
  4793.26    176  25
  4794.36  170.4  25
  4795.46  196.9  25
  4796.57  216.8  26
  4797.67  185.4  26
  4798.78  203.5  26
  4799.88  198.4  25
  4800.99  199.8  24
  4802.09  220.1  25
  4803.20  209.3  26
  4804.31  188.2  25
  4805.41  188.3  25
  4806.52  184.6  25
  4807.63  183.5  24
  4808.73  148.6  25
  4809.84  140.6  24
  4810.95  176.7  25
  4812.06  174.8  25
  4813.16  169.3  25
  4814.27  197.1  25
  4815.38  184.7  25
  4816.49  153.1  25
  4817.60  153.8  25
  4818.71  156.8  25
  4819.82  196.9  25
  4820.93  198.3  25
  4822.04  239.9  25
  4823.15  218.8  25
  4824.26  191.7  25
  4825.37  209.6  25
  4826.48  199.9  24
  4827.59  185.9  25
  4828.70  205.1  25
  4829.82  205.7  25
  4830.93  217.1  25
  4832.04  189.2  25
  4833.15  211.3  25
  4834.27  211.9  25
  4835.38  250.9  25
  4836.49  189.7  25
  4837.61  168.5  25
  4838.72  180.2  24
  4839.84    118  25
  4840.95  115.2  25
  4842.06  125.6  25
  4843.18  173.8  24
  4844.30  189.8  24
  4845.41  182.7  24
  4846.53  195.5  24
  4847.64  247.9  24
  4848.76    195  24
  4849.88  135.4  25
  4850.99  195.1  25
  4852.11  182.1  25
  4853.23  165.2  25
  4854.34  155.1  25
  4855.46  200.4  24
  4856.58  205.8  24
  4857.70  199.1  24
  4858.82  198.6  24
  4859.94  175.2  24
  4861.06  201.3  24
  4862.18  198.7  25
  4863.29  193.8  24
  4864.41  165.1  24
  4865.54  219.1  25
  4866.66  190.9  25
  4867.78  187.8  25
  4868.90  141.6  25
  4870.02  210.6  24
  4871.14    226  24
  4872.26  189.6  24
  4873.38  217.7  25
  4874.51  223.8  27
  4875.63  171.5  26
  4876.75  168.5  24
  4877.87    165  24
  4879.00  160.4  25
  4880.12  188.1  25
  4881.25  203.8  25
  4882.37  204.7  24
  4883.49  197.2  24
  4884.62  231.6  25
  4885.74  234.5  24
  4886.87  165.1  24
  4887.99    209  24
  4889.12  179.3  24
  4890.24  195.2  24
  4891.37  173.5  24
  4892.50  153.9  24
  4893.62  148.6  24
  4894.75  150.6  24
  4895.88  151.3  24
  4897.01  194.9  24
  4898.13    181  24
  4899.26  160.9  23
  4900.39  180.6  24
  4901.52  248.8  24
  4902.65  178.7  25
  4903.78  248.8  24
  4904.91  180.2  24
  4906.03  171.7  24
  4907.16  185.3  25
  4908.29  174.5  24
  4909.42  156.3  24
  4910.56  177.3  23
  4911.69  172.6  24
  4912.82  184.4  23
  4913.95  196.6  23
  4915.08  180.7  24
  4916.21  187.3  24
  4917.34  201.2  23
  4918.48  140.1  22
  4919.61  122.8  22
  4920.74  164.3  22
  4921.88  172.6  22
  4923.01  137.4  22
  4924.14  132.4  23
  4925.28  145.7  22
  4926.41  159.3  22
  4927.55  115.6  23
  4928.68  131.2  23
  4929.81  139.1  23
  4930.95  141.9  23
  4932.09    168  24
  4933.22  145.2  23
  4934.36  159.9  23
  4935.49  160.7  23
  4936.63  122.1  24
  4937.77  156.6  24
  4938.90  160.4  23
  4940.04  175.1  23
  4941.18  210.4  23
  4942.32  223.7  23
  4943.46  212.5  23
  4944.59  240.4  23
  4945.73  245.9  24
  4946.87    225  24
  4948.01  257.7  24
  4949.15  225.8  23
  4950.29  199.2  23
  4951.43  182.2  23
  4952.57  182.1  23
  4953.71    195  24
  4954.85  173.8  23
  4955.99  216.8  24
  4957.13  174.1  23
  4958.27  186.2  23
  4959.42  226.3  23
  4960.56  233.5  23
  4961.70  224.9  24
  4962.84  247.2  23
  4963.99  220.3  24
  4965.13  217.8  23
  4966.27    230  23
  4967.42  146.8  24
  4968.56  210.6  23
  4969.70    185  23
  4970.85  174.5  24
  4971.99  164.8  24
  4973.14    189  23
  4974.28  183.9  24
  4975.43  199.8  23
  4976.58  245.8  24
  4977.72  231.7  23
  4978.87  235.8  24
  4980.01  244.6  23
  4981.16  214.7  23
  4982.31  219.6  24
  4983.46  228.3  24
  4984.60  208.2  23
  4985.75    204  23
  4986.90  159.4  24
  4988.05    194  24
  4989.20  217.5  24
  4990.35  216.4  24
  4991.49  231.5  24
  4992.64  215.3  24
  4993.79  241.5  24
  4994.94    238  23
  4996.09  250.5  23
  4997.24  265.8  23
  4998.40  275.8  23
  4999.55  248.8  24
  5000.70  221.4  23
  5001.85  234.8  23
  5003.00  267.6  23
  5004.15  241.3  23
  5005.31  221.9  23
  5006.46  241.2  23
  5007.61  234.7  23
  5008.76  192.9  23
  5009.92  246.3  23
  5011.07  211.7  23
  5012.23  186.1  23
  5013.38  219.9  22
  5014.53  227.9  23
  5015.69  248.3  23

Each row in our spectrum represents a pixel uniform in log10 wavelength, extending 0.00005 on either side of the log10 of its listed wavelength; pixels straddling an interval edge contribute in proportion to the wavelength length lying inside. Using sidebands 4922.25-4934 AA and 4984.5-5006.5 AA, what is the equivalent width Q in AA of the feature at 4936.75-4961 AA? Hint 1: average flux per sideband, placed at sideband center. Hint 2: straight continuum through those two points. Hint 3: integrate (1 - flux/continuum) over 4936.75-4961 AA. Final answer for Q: -4.9 AA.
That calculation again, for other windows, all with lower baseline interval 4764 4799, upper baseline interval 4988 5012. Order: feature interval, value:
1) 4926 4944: 4.7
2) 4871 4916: 4.4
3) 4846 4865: 0.8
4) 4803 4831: 0.1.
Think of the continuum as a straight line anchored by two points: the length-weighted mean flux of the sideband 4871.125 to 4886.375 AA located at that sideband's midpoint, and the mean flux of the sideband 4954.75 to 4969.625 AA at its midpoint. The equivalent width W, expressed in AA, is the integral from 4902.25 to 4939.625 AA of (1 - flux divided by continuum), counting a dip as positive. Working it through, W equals 7.4 AA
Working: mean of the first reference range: 198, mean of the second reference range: 209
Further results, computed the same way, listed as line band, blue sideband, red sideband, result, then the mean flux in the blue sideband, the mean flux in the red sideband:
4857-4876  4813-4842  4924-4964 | -0.7 AA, 188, 187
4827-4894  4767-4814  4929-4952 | -2.0 AA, 179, 187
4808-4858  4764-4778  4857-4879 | 0.6 AA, 179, 191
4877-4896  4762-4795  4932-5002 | 1.1 AA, 177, 208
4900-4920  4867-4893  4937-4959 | 1.3 AA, 191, 202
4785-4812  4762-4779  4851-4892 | 0.5 AA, 182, 191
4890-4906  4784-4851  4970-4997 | 1.4 AA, 185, 214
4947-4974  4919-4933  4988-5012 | -2.6 AA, 144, 234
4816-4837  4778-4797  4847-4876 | -1.7 AA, 176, 192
